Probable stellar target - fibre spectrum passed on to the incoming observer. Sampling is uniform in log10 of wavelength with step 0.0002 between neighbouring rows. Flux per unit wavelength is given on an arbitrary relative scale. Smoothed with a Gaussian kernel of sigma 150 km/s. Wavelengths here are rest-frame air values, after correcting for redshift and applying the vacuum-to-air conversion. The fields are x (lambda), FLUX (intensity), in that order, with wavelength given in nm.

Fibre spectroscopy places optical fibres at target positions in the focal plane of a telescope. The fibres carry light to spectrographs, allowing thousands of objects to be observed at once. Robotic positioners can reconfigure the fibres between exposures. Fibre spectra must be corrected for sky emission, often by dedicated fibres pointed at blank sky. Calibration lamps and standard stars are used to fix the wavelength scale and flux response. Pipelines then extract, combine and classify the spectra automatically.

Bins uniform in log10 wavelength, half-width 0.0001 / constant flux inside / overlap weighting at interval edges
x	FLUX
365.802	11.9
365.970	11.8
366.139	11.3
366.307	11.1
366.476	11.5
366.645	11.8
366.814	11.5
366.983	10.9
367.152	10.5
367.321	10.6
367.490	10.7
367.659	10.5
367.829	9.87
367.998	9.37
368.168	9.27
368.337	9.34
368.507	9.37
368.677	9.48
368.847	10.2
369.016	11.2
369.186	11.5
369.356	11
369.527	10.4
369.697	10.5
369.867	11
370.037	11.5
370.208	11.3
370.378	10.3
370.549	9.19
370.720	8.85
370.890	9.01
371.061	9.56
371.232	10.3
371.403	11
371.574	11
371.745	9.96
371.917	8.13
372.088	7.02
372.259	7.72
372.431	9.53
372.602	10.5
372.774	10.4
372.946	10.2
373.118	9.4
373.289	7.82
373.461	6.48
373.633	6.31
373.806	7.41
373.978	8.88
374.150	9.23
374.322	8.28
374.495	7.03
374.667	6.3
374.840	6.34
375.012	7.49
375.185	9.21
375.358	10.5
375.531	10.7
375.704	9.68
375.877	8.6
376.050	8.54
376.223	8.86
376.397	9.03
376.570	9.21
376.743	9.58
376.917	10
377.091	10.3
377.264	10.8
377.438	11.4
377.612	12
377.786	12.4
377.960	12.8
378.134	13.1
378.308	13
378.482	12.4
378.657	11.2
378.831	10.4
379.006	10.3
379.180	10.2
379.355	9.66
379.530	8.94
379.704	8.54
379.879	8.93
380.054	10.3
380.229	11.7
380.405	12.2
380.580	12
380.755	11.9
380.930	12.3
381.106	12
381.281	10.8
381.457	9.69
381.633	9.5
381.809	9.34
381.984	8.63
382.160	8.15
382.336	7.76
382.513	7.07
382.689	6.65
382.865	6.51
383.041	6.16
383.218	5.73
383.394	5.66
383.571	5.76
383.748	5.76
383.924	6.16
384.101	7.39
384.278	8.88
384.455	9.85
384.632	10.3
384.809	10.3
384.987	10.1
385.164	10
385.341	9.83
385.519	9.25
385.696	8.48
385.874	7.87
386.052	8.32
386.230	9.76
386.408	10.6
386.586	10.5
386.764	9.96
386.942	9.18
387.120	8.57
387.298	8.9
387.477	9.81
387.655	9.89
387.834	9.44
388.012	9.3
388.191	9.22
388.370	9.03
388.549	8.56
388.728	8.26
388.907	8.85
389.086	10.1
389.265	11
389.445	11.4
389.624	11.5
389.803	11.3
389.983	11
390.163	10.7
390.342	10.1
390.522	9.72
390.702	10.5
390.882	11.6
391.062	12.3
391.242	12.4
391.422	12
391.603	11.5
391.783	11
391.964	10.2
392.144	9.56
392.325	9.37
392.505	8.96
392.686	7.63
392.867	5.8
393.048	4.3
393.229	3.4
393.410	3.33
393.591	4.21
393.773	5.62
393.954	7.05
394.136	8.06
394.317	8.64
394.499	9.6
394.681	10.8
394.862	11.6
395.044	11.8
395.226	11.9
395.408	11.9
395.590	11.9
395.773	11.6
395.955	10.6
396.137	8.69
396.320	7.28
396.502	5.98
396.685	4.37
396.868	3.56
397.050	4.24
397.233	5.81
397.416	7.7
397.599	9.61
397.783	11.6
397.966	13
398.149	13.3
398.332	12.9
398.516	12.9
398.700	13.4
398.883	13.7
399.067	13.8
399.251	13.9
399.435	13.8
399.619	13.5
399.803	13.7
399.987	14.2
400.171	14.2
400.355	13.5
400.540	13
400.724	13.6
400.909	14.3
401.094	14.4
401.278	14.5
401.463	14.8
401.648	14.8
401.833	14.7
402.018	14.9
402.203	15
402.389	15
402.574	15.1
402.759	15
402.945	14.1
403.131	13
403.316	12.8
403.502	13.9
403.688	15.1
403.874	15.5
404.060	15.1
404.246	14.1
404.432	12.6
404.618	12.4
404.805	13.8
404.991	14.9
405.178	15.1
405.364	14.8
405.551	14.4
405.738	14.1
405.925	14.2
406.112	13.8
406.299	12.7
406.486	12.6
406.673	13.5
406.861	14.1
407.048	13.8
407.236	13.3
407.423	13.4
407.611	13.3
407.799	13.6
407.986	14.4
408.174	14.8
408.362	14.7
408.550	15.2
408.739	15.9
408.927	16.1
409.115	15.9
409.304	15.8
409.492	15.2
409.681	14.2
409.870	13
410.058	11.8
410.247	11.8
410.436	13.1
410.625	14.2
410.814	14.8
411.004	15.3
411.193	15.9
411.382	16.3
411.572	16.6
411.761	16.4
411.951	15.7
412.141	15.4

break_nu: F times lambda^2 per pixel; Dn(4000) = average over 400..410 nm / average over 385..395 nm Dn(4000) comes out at 1.7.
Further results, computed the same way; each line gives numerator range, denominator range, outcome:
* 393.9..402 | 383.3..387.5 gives 1.38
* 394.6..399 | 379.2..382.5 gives 1.08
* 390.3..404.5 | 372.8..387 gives 1.32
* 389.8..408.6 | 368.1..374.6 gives 1.45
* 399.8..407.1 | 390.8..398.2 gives 1.67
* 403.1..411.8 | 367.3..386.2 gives 1.77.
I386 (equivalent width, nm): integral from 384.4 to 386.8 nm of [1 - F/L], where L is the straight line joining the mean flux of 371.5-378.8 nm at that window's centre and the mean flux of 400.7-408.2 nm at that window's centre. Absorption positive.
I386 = 0.32 nm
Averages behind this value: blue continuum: 9.5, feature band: 9.64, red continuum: 14.1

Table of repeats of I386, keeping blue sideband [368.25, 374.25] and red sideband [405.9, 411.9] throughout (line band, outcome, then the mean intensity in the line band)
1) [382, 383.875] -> 0.756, 6.59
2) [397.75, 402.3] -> -0.205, 13.8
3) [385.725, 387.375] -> 0.323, 9.27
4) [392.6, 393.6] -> 0.611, 4.81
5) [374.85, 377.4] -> 0.196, 9.41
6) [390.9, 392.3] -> 0.110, 11.2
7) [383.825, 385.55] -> 0.322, 9.18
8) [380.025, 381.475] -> -0.105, 11.6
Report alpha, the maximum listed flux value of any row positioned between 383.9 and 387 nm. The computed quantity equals 10.6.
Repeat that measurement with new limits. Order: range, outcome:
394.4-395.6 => 11.9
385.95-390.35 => 11.5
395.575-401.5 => 14.8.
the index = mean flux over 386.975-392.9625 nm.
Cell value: 9.97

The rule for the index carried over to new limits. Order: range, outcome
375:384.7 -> 9.58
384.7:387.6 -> 9.48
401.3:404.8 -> 14.3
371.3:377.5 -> 8.96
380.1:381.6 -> 11.5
